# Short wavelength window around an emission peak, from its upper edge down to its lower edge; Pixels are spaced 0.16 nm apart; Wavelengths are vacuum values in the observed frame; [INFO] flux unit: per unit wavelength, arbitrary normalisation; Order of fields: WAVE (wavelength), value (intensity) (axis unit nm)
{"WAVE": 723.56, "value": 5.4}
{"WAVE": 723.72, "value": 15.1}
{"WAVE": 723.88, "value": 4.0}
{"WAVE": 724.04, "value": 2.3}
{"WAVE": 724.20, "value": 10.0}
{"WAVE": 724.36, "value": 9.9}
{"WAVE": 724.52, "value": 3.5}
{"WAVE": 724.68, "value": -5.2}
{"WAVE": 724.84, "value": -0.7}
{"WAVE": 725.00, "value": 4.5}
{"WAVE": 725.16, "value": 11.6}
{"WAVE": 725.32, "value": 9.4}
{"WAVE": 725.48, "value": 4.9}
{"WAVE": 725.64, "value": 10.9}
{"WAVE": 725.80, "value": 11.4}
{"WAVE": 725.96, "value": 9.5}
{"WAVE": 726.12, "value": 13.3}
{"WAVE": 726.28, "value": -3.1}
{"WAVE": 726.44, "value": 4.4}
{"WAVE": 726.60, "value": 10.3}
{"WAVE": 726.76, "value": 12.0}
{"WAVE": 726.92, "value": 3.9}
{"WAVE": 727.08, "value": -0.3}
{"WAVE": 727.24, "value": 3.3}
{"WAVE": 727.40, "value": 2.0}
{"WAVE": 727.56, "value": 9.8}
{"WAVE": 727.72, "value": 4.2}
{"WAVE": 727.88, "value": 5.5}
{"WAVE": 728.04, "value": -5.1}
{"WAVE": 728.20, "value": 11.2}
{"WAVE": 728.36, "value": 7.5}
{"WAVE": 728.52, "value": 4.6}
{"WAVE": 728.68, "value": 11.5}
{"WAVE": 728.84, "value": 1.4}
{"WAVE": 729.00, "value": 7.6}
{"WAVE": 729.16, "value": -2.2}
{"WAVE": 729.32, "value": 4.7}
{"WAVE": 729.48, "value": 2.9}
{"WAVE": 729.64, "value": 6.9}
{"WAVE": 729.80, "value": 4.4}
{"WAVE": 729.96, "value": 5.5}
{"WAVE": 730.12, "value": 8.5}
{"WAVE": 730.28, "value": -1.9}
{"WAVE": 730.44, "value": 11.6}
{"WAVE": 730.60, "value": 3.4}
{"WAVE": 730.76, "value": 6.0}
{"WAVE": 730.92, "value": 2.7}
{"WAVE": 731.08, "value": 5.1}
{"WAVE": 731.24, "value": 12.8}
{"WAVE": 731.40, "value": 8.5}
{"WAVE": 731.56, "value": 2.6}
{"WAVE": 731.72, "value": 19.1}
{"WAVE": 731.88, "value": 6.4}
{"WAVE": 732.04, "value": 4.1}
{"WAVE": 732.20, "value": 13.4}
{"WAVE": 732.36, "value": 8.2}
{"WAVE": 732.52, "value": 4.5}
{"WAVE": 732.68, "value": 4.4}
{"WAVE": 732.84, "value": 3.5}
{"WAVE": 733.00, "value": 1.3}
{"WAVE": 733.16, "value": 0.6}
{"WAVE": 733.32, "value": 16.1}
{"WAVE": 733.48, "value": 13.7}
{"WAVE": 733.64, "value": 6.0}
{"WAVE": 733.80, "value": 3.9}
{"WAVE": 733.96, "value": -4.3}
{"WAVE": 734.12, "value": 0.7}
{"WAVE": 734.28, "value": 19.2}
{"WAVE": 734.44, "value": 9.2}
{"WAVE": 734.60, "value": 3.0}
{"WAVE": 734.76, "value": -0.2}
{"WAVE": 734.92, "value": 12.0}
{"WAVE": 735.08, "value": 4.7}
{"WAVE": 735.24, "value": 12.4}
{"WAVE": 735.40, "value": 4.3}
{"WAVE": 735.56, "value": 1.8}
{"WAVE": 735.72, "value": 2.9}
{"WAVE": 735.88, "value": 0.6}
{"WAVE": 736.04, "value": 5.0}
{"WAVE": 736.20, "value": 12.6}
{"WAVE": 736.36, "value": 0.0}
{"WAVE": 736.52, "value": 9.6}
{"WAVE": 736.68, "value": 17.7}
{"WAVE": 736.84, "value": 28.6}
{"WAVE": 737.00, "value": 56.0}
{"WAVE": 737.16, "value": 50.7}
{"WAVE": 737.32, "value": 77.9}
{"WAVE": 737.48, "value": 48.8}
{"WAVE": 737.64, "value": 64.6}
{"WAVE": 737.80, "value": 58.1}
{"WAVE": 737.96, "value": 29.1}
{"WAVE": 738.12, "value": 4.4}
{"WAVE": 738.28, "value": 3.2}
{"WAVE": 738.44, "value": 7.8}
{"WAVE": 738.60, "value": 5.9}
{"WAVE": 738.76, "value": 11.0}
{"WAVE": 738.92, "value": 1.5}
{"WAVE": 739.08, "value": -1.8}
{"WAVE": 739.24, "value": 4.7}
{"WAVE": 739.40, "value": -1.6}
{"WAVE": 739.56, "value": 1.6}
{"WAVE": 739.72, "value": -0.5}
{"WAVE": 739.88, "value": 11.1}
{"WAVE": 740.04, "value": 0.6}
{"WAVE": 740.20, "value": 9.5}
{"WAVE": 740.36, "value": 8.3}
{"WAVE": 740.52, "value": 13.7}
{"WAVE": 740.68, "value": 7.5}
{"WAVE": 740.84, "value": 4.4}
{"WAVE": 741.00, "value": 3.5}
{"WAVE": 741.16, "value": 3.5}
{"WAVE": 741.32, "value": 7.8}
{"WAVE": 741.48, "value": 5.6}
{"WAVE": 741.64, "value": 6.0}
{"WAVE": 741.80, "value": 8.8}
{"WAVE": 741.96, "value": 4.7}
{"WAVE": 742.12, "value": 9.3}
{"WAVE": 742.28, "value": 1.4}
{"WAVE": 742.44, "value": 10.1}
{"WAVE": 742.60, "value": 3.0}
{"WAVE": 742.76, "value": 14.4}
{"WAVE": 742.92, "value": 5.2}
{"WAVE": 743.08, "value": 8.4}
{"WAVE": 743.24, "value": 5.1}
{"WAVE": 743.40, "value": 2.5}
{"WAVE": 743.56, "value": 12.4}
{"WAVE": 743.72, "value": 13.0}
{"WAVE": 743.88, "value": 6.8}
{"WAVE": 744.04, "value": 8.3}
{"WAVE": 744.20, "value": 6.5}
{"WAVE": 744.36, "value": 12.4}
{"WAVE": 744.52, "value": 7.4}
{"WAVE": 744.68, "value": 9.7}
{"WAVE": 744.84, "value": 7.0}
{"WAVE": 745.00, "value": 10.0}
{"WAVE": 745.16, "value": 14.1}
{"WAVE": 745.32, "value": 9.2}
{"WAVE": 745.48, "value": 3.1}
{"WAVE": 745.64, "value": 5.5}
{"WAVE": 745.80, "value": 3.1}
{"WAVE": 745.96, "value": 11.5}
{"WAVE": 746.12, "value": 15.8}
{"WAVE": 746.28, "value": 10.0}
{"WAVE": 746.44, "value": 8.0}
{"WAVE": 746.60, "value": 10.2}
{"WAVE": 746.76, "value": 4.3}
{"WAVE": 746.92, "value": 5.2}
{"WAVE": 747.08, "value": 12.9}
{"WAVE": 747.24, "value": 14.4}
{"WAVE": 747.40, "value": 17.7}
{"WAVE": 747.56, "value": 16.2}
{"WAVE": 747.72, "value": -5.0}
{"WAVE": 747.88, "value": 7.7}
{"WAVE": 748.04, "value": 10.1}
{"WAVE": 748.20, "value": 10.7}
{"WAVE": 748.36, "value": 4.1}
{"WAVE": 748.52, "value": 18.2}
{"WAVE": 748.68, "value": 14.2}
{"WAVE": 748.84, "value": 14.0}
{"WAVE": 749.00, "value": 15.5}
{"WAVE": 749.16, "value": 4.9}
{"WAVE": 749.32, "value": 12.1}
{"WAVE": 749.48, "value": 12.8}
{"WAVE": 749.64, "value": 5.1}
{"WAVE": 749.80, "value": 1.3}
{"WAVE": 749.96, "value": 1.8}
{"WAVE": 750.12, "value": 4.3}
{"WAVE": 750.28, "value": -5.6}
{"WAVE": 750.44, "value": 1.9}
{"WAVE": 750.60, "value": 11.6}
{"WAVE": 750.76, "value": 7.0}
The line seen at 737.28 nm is [O II]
